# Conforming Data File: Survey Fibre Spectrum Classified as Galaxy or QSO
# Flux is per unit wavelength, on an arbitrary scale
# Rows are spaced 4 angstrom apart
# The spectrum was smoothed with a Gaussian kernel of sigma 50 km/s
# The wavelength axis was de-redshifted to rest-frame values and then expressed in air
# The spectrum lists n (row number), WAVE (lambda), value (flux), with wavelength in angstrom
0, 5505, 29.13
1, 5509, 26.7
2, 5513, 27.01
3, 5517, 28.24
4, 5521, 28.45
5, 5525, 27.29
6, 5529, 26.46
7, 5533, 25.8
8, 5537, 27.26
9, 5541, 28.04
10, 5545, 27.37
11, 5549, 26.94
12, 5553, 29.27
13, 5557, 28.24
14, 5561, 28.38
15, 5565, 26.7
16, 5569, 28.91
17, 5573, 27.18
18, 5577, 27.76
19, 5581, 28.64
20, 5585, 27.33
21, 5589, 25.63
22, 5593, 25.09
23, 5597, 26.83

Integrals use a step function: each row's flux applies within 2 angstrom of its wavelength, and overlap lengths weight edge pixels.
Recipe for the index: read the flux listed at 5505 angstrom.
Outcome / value 29.13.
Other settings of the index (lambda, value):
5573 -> 27.18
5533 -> 25.8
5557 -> 28.24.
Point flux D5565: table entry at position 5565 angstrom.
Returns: 26.7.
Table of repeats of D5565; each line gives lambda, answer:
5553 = 29.27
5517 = 28.24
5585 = 27.33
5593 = 25.09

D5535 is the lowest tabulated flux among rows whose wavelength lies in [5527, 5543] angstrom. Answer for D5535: 25.8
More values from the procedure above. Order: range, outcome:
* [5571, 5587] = 27.18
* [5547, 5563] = 26.94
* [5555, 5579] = 26.7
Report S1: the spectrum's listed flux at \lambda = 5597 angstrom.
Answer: 26.83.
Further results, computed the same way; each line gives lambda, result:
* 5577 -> 27.76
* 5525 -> 27.29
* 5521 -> 28.45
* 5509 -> 26.7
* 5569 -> 28.91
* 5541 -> 28.04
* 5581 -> 28.64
